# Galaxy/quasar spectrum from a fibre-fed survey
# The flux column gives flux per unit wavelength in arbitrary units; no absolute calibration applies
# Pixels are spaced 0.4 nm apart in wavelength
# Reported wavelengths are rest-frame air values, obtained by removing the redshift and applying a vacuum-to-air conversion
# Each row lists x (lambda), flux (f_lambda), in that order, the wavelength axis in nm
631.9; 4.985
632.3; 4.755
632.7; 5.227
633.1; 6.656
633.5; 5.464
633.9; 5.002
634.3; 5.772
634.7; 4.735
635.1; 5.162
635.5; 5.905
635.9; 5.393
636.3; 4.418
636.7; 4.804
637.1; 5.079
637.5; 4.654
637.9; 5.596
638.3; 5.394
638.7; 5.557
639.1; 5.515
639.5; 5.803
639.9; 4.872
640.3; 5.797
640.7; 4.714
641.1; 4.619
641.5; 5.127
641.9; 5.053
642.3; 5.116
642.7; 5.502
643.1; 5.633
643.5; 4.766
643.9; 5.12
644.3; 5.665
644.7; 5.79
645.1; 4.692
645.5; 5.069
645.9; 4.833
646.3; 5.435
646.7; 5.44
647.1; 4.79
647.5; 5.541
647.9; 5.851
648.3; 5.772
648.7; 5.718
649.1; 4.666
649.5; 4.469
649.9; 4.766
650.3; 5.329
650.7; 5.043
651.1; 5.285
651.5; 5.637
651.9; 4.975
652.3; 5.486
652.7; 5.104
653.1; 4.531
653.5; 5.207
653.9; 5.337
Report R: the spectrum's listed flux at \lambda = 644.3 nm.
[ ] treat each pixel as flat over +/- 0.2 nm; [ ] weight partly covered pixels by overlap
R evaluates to 5.665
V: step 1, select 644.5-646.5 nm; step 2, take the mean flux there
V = 5.16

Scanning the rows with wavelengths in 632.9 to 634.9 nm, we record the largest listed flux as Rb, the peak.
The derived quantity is 6.656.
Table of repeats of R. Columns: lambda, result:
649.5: 4.469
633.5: 5.464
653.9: 5.337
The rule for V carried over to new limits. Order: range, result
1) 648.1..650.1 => 5.08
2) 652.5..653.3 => 4.82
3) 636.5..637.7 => 4.85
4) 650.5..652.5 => 5.29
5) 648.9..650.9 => 4.85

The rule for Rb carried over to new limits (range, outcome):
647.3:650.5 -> 5.851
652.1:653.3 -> 5.486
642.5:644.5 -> 5.665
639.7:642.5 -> 5.797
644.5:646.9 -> 5.79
